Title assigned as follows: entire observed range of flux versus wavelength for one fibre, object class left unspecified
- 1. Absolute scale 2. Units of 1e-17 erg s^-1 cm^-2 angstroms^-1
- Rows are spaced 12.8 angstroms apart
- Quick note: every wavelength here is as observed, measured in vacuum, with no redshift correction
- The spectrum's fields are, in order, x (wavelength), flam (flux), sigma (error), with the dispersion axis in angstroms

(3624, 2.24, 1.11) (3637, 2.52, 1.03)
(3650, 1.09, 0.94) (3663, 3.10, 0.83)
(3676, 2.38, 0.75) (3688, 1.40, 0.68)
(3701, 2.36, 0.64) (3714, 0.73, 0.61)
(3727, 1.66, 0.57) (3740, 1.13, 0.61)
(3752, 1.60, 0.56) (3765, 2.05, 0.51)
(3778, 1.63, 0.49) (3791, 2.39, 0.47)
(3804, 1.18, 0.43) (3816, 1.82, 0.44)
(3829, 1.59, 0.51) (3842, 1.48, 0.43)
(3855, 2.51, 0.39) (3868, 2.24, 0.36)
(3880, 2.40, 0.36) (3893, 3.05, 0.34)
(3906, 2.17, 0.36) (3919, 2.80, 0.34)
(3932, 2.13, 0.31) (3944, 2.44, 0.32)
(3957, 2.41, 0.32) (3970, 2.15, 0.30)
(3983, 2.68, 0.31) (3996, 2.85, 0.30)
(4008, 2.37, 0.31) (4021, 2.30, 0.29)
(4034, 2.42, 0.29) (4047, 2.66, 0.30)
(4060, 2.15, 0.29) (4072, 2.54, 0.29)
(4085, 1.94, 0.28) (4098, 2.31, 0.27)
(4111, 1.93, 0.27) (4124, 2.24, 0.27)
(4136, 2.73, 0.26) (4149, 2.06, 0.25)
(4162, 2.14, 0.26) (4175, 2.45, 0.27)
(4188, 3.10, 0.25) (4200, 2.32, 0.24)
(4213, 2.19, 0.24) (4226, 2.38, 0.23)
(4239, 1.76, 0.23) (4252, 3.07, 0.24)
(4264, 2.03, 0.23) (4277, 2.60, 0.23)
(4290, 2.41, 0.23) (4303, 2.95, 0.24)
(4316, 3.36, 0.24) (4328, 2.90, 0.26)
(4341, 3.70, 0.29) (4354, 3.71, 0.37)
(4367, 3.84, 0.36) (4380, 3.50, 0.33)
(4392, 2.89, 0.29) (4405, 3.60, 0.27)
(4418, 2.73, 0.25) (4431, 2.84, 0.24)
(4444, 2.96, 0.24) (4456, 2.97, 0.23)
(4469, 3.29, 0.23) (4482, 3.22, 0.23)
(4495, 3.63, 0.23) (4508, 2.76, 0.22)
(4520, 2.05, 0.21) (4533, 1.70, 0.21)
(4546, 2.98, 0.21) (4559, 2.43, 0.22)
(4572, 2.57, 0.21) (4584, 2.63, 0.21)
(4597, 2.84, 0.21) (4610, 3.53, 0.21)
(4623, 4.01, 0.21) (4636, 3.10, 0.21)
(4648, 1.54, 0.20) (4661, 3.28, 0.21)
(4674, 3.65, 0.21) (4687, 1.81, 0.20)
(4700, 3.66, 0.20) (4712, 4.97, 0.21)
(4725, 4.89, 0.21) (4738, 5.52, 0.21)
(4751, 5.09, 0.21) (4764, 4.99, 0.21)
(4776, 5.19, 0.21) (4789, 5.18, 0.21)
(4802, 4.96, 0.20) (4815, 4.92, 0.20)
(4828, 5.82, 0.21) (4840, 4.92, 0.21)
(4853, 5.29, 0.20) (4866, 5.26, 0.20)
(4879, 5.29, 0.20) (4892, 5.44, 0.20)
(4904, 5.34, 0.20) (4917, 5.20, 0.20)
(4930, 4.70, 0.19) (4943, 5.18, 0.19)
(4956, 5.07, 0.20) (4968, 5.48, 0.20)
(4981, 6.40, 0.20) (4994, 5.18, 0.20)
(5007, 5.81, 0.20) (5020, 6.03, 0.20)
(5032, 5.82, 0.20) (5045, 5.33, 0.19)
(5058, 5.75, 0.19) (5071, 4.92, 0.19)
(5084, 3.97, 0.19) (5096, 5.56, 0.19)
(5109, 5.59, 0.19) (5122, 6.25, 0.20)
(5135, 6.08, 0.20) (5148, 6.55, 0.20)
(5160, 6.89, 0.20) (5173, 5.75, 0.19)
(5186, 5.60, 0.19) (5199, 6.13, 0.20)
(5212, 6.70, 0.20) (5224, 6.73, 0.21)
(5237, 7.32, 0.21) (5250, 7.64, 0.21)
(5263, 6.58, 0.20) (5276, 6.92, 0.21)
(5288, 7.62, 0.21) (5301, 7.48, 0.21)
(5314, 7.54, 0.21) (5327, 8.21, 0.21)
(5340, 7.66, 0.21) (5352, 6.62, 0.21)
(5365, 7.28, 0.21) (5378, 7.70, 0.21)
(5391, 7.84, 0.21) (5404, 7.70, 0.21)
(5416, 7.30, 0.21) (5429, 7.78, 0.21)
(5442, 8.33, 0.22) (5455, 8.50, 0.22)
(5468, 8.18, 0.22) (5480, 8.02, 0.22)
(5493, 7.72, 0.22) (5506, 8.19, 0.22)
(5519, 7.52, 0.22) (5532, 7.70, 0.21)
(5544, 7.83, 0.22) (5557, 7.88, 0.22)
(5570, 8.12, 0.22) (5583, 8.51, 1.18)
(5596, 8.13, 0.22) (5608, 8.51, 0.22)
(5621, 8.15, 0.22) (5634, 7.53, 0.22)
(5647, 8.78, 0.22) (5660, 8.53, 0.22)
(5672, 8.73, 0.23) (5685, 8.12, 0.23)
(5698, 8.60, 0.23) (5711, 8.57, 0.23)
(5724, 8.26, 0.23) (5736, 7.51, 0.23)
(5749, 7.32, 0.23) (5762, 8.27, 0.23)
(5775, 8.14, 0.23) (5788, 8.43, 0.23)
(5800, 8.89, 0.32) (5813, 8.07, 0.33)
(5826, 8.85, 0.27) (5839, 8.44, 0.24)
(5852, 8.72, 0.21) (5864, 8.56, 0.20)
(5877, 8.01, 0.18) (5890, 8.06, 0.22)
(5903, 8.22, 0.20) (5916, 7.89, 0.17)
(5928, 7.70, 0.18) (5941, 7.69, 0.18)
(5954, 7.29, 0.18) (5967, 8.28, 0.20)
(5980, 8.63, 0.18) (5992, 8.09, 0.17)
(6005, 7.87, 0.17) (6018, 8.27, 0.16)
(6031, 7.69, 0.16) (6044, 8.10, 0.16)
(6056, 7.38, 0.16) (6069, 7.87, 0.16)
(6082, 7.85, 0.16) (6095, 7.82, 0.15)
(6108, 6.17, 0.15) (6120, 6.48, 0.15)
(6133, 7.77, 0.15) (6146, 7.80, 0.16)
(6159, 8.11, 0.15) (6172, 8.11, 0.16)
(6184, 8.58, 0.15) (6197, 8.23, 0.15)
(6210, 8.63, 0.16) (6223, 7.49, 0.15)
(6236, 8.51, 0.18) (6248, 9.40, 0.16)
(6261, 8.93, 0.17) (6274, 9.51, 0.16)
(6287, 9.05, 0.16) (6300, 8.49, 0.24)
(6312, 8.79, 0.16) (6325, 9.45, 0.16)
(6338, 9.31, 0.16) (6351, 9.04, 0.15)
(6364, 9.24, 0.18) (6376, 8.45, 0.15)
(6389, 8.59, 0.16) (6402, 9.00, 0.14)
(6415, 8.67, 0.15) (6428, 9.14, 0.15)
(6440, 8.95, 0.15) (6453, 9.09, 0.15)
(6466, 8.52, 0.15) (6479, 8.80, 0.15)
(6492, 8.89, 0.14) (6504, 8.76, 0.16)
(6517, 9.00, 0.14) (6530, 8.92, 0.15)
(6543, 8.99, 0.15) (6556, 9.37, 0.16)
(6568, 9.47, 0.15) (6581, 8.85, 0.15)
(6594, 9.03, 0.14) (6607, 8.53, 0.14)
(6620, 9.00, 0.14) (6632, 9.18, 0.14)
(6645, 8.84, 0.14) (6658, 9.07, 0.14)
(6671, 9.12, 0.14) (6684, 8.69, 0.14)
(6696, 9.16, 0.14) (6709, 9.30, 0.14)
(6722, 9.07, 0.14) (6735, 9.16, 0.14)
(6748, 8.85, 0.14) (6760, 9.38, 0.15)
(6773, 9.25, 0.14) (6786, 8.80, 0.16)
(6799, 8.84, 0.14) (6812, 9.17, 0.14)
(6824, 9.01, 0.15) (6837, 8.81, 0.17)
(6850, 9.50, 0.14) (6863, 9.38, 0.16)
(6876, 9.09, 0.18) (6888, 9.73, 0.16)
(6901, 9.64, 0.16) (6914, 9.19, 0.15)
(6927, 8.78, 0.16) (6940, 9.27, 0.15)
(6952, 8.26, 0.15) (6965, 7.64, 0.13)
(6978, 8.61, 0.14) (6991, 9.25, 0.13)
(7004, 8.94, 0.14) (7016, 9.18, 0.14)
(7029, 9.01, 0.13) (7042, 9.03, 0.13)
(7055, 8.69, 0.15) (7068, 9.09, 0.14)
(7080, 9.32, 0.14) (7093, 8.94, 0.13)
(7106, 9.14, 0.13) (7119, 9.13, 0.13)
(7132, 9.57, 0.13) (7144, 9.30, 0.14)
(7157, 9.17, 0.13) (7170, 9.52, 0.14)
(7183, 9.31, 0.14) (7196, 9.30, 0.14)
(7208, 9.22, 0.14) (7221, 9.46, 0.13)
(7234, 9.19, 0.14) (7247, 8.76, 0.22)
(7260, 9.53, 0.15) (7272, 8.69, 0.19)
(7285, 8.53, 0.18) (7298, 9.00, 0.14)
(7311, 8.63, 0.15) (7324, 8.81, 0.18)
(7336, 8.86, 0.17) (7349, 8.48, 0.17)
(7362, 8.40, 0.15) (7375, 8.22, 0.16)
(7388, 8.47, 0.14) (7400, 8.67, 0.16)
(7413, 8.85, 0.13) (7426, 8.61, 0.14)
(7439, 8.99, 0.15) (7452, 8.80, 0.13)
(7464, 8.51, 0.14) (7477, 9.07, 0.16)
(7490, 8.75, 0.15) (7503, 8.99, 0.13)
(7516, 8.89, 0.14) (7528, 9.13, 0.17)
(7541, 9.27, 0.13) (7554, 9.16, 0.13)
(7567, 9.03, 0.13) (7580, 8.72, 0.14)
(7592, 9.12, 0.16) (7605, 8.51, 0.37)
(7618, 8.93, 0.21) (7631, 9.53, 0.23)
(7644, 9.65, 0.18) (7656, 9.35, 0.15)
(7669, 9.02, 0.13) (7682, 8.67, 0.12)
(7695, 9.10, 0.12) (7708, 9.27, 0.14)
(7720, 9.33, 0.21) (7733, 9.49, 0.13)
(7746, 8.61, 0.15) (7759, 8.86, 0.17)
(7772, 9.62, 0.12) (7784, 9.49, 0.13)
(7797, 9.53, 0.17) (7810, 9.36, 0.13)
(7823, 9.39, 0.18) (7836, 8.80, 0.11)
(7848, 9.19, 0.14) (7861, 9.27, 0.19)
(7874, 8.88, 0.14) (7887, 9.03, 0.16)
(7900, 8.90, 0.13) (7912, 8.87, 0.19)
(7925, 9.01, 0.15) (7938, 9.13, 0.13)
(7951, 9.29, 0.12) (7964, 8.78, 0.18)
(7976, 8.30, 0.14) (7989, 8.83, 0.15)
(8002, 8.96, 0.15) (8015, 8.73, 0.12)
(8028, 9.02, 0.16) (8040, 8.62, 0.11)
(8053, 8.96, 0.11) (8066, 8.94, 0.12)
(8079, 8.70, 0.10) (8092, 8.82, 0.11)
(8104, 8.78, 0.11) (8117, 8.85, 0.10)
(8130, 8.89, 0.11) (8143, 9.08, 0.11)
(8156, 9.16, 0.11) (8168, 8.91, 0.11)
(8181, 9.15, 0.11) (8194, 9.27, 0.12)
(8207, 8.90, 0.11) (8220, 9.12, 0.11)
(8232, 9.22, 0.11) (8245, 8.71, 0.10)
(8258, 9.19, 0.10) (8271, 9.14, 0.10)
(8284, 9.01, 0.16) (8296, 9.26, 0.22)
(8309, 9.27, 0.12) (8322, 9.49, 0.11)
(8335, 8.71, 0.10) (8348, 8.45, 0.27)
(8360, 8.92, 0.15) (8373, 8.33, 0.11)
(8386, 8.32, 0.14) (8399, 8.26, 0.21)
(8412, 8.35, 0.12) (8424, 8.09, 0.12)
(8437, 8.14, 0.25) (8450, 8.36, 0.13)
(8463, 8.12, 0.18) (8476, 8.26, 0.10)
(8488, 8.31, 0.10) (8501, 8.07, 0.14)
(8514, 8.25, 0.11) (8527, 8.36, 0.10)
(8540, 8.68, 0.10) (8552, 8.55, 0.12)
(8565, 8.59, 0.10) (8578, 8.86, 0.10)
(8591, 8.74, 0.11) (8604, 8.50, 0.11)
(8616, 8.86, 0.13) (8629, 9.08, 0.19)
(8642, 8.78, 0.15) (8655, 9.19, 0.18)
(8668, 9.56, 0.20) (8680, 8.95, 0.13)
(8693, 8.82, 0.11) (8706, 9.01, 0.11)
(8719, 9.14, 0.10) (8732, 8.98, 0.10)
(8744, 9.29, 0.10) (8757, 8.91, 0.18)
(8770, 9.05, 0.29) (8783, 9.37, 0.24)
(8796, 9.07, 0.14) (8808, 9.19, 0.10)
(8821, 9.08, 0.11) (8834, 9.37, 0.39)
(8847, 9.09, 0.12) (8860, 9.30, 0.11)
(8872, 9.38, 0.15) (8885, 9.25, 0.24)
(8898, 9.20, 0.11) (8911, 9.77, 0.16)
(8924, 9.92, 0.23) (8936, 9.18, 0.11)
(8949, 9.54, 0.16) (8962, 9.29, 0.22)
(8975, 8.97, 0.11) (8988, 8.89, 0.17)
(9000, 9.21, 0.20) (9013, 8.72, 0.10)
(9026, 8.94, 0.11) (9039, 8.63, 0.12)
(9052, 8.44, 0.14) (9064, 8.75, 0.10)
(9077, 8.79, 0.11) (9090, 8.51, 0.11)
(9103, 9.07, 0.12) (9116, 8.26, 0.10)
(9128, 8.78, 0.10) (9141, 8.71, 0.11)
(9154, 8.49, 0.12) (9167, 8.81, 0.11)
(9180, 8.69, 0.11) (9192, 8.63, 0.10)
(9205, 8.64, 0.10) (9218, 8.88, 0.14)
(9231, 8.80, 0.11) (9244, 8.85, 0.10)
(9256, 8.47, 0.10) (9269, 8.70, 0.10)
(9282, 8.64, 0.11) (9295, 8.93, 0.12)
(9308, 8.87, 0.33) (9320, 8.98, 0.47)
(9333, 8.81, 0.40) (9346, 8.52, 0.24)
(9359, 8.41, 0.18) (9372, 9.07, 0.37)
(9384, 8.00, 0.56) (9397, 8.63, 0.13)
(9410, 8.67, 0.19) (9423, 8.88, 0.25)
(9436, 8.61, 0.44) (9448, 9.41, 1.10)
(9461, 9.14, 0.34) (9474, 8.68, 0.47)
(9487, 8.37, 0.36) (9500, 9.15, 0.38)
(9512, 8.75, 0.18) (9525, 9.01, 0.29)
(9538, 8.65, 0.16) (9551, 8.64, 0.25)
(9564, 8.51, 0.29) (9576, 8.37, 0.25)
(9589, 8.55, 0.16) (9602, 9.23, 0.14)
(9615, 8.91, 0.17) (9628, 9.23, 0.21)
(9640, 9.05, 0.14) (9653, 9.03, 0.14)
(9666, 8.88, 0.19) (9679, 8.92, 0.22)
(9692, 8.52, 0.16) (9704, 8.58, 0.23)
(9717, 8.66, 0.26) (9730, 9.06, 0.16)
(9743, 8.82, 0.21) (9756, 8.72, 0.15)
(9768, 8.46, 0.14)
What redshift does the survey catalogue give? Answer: 0.181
